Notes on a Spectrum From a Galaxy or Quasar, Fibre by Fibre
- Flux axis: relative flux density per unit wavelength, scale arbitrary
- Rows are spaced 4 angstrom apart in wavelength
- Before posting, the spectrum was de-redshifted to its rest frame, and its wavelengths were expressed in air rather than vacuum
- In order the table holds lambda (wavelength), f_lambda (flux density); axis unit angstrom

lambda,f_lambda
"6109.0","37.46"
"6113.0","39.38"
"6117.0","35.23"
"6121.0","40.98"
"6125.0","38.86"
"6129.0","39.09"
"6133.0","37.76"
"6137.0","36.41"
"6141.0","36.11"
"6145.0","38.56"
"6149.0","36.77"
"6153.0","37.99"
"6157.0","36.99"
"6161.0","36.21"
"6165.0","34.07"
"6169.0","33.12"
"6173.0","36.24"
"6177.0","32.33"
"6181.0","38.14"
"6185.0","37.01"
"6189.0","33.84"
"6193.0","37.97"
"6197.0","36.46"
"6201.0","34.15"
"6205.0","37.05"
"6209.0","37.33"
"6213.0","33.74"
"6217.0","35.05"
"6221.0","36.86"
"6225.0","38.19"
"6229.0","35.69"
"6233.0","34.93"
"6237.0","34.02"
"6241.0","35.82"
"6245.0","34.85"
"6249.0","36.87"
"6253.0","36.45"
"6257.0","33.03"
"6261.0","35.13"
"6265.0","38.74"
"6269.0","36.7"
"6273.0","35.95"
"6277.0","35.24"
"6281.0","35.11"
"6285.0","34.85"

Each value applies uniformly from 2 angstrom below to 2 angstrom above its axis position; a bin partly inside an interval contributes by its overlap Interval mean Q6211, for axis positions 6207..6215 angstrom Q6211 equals 35.5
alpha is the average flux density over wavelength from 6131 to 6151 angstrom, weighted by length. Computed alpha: 37.1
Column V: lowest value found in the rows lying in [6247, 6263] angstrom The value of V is 33.03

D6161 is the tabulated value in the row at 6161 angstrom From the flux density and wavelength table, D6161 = 36.21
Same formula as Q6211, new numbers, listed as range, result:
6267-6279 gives 36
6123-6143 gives 37.6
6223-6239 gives 35.7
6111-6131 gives 38.7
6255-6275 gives 35.9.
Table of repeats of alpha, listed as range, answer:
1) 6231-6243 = 34.9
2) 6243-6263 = 35.3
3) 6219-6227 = 37.5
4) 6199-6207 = 35.6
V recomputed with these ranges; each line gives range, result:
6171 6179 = 32.33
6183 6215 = 33.74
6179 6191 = 33.84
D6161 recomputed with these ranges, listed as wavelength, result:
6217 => 35.05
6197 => 36.46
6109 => 37.46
